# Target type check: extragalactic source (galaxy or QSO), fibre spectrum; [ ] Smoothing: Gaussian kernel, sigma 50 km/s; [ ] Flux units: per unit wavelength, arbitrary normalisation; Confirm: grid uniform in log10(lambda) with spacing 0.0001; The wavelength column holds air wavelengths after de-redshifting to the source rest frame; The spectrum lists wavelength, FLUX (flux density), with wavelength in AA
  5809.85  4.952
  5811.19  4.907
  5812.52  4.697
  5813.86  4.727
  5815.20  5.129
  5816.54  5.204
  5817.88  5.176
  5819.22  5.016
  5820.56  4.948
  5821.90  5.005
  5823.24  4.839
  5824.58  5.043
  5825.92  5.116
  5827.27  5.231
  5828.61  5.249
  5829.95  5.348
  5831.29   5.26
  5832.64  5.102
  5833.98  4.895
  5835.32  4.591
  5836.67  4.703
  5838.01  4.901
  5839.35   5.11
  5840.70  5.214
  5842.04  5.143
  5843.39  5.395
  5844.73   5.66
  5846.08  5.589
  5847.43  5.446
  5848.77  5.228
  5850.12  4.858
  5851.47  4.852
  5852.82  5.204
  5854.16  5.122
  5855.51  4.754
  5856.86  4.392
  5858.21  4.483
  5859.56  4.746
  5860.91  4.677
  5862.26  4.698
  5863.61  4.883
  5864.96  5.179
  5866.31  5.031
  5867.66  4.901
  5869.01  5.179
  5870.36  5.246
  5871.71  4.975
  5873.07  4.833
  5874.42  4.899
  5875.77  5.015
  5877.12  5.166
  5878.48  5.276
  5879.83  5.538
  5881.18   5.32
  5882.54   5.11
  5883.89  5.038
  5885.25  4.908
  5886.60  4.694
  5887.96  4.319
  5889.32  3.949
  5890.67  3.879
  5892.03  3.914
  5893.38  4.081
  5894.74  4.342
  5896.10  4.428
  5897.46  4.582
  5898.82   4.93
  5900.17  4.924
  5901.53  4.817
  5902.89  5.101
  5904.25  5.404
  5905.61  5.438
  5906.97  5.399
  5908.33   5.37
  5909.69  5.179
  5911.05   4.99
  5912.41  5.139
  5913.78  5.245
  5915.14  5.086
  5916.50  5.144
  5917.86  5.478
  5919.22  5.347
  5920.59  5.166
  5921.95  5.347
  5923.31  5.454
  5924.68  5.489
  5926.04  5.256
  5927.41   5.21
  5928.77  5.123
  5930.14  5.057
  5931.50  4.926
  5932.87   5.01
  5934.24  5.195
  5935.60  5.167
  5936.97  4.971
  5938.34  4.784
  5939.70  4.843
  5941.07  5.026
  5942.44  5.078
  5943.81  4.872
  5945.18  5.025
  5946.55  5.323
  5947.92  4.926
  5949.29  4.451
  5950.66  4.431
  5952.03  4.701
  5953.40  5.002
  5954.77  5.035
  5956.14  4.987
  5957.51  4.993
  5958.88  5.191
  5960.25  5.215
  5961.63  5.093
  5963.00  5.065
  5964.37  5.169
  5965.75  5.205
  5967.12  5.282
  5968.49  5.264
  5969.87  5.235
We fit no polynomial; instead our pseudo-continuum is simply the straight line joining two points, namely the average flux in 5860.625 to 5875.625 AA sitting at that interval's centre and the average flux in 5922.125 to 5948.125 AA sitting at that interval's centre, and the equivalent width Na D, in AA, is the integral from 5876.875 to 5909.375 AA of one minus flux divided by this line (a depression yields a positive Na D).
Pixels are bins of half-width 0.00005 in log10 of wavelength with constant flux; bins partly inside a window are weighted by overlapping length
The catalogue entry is 1.20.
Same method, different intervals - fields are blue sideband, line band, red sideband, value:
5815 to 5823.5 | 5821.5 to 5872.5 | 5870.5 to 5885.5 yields 0.45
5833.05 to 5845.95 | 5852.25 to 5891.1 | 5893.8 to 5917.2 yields 1.35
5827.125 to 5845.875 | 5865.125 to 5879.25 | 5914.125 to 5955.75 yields 0.14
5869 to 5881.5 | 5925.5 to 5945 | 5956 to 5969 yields 0.43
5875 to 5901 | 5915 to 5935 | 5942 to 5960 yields -1.59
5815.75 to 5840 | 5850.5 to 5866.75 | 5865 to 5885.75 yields 0.79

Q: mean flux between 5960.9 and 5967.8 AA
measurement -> 5.16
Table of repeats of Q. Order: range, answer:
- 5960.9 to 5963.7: 5.08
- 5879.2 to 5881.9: 5.42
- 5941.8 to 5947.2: 5.07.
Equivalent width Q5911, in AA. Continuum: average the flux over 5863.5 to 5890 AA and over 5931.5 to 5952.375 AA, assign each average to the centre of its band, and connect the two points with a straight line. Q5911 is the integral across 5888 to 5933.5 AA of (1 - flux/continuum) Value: -0.2 AA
